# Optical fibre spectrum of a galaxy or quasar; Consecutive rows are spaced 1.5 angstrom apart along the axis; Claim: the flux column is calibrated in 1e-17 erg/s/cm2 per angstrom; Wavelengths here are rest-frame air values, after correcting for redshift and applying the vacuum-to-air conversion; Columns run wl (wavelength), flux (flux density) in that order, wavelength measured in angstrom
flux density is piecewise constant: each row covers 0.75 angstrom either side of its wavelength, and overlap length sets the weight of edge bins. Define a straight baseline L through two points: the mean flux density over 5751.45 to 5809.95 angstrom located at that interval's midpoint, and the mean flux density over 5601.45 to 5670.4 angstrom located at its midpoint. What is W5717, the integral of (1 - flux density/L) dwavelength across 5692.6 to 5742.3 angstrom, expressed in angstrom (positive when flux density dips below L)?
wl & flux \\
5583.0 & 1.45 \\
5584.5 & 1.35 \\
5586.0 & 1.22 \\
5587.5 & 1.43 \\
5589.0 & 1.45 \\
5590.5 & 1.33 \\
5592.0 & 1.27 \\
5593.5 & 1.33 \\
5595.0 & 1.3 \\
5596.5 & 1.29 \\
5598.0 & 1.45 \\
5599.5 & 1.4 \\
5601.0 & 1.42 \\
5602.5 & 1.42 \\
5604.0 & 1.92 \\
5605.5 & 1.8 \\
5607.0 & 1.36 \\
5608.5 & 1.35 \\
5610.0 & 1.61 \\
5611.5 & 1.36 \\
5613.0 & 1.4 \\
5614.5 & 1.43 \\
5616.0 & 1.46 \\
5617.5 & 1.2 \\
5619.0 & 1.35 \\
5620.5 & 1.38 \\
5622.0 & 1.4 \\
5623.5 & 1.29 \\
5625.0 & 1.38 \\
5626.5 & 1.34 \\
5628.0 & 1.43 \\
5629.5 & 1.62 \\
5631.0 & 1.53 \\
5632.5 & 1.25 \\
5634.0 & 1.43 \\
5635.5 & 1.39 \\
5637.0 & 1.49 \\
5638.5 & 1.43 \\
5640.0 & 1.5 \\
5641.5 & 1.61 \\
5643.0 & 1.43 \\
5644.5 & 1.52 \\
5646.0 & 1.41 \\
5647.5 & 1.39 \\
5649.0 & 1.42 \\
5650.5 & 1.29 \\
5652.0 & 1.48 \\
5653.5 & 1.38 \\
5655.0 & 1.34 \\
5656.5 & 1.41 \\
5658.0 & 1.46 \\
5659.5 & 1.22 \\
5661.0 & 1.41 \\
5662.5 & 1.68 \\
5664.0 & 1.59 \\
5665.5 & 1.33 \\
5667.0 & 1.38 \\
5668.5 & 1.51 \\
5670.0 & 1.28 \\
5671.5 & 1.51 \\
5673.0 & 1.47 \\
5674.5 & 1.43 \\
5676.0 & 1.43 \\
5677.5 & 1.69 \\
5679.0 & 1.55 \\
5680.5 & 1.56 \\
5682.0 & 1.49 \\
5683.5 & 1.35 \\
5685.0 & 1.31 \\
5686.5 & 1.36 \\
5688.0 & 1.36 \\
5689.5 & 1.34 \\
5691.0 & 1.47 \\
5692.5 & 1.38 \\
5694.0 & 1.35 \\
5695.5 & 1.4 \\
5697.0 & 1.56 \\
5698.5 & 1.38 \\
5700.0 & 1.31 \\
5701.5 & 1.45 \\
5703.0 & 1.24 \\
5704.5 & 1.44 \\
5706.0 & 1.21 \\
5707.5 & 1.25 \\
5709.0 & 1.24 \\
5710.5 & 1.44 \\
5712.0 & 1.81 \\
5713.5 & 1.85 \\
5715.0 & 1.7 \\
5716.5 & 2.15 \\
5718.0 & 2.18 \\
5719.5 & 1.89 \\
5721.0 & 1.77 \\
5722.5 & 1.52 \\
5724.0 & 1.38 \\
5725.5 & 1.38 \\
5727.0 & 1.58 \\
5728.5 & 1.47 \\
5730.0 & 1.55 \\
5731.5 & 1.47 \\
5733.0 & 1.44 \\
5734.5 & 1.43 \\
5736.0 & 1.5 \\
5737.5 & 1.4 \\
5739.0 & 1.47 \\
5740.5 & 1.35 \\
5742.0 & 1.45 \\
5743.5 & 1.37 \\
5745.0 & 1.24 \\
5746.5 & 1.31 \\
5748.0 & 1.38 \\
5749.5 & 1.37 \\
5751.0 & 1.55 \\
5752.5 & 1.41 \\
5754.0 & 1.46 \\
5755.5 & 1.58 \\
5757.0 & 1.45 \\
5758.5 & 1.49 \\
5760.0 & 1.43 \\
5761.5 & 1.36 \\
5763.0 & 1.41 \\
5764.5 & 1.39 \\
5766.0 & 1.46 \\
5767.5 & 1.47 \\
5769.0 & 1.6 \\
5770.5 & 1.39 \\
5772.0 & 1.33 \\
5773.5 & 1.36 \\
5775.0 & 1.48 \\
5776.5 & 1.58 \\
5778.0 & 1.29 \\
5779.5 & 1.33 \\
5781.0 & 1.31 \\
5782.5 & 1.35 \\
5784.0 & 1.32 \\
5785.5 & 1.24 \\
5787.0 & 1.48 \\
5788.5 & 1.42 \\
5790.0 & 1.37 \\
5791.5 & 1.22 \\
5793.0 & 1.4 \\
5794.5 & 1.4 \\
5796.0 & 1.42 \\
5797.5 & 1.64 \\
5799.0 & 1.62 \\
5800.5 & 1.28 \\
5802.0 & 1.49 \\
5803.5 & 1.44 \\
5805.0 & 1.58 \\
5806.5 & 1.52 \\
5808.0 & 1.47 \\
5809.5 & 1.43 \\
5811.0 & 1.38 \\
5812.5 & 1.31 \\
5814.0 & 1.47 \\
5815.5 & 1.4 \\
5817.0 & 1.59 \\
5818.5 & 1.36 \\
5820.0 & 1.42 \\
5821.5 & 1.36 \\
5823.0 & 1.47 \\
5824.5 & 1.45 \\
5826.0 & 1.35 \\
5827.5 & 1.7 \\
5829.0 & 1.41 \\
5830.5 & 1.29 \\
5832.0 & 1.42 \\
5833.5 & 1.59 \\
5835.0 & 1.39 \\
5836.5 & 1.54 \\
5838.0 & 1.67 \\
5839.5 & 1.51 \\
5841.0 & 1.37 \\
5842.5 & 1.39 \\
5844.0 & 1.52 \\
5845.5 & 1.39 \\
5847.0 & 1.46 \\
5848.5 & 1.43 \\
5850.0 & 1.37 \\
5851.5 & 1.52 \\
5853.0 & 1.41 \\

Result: -2.9 angstrom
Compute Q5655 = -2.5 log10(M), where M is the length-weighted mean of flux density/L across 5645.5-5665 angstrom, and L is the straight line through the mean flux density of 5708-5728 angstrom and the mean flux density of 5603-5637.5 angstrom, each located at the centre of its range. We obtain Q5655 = 0.08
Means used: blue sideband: 1.44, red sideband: 1.68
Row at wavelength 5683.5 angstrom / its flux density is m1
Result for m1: 1.35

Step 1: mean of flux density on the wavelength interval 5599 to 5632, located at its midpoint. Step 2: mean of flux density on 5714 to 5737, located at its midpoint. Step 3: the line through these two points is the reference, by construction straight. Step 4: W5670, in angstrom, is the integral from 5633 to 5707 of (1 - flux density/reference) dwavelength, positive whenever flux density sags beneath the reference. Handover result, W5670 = 5.4 angstrom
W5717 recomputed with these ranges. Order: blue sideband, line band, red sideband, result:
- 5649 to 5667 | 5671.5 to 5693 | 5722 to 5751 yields -0.40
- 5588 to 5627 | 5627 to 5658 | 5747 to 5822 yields -0.50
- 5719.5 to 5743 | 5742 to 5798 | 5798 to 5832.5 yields 2.38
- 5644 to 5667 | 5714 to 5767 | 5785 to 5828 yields -2.93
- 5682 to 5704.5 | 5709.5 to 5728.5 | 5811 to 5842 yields -4.22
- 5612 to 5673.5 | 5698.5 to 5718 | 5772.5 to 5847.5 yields -1.42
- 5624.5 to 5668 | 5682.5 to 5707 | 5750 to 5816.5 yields 1.06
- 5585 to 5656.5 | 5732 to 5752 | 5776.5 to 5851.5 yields 0.30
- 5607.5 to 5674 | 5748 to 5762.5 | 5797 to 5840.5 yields -0.01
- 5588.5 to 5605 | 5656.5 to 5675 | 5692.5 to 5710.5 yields -0.83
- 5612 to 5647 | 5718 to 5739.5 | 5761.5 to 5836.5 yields -1.78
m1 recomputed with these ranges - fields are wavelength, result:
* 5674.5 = 1.43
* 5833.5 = 1.59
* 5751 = 1.55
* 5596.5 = 1.29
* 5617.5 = 1.2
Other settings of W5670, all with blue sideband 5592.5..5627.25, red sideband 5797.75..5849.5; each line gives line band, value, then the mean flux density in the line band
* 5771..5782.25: 0.5 angstrom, 1.38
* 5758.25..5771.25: 0.0 angstrom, 1.44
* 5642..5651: 0.0 angstrom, 1.42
